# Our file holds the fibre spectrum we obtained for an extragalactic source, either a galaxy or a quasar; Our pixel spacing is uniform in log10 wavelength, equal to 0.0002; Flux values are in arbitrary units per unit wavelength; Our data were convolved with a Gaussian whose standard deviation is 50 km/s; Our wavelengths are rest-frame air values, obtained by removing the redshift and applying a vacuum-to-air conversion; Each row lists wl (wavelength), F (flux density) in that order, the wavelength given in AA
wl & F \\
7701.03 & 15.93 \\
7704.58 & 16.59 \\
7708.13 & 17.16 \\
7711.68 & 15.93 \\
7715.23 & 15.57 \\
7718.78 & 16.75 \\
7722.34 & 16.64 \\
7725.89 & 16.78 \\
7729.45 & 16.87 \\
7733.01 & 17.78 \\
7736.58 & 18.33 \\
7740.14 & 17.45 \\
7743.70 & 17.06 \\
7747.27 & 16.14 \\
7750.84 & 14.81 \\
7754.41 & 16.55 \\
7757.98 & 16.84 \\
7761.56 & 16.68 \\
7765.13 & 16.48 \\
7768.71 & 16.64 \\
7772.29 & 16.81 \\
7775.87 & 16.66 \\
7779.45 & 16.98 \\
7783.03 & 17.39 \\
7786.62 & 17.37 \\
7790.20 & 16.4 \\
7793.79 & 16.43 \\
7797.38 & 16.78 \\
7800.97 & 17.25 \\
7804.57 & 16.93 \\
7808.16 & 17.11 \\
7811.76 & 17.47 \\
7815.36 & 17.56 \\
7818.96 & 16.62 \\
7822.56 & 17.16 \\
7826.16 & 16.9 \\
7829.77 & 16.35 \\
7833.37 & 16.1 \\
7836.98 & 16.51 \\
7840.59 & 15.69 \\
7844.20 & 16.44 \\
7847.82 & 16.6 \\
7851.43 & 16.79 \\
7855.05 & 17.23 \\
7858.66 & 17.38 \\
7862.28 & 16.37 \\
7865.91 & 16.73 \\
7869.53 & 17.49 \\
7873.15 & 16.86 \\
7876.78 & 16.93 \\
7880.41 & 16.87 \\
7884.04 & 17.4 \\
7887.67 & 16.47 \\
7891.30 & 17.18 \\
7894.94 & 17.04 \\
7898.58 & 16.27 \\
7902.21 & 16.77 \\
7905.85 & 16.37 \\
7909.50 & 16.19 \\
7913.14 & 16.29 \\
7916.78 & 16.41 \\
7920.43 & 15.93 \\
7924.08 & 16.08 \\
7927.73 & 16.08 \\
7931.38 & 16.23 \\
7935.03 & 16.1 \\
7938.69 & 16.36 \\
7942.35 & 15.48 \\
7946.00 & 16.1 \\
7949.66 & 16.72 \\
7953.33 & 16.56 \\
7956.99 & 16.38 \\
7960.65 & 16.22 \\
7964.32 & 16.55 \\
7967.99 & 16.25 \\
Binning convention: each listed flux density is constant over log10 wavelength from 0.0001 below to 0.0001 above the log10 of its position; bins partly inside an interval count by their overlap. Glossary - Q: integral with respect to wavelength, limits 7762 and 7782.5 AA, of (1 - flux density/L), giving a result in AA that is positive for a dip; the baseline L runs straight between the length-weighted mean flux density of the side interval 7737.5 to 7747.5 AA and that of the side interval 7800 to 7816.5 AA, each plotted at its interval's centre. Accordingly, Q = 0.5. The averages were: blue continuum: 17.1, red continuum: 17.2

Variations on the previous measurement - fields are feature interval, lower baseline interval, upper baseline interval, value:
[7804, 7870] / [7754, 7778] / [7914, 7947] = -1.5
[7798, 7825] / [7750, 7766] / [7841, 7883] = -0.9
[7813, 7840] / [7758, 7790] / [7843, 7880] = 0.3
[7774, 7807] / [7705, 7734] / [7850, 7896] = -0.2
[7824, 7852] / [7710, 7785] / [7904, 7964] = 0.1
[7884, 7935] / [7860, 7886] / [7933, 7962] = 0.5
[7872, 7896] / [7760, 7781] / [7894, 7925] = -0.8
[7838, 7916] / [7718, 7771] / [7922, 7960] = -1.6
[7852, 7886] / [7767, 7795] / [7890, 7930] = -1.0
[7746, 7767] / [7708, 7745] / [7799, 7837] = 0.8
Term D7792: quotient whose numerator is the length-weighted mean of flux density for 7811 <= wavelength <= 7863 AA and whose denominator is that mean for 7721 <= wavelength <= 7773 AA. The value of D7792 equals 1.00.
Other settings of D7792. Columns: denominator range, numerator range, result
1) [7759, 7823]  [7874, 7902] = 1.00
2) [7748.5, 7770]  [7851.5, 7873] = 1.04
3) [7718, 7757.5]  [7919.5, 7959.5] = 0.96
